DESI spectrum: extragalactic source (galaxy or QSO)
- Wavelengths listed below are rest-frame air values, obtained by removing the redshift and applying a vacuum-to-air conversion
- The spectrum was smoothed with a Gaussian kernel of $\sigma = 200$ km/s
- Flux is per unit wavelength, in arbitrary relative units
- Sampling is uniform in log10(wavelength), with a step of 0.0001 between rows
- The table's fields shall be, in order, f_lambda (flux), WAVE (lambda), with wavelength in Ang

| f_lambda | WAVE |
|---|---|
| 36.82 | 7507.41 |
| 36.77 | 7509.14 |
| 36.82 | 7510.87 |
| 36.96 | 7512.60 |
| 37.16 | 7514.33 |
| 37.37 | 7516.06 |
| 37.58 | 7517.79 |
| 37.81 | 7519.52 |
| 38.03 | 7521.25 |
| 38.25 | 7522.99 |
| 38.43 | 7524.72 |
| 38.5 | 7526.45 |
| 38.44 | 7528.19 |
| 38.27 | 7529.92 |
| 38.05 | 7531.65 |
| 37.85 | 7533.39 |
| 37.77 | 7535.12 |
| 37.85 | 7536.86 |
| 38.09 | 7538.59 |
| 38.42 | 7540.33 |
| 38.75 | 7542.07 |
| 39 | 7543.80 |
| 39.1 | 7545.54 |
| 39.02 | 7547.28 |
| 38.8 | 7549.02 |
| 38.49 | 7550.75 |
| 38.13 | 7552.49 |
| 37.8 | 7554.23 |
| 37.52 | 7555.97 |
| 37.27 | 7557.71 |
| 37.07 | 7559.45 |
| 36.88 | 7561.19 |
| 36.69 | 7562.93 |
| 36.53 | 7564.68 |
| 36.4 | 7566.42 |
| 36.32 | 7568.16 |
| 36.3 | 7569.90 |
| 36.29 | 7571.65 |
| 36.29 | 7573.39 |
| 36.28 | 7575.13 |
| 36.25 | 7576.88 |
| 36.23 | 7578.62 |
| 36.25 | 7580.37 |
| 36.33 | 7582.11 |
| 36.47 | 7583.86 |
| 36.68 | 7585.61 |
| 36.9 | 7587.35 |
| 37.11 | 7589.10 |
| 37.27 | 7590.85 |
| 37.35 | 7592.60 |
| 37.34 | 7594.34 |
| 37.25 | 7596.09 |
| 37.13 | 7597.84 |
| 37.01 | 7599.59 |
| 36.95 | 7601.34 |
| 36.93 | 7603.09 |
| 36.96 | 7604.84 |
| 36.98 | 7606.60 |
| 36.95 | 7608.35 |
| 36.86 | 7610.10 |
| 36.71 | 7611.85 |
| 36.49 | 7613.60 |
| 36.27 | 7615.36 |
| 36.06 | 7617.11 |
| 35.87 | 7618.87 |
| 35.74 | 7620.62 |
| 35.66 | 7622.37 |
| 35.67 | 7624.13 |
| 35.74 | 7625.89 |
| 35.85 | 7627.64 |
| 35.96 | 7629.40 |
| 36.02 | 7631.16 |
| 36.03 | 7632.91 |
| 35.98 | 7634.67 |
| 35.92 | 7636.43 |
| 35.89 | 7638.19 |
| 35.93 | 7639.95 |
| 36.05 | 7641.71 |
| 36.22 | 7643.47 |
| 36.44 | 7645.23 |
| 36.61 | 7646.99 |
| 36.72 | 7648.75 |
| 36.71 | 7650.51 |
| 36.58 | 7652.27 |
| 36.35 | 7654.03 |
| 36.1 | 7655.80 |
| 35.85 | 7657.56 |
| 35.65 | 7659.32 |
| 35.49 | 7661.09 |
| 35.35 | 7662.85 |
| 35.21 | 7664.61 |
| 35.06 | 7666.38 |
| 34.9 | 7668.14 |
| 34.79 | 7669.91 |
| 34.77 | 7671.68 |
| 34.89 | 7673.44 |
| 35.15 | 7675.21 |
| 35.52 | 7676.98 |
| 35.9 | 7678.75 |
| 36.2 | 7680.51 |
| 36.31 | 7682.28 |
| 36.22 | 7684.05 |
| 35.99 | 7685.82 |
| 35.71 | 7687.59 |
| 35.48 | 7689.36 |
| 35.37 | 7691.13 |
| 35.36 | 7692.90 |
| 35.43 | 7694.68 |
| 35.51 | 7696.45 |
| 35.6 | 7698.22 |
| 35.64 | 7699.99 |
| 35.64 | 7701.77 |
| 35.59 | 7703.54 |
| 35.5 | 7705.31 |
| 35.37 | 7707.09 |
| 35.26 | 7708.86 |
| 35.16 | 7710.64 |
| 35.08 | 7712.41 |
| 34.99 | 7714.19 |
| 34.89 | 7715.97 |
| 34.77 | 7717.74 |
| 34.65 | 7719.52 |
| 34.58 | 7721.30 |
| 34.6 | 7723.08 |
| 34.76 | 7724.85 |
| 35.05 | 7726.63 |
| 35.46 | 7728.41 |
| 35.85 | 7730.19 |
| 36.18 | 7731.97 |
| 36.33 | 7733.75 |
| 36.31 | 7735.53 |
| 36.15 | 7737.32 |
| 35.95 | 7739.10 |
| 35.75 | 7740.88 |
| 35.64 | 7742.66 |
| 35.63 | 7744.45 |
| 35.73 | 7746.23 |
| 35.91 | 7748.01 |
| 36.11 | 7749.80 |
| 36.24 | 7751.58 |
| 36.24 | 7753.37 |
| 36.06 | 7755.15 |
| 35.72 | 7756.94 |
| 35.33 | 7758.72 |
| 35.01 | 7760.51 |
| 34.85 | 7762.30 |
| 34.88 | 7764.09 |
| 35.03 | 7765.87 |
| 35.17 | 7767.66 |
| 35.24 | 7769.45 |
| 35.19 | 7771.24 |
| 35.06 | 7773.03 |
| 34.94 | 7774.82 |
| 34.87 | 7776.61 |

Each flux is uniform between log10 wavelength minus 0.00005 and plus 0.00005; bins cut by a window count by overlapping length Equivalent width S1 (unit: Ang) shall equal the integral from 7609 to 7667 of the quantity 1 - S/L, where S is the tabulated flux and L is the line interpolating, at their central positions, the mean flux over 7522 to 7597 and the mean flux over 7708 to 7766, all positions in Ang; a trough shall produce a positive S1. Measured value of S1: 0.8 Ang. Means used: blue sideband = 37.4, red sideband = 35.5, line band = 36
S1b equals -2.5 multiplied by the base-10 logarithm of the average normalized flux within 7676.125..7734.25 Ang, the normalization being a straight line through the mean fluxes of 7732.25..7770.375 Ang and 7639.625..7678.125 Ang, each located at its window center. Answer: 0.01 mag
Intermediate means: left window 35.7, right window 35.7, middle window 35.4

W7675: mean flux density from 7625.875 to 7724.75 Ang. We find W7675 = 35.6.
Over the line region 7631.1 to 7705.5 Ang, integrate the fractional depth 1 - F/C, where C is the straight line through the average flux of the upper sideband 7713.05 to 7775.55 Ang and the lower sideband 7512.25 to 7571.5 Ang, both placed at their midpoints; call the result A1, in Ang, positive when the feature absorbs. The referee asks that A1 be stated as 1.1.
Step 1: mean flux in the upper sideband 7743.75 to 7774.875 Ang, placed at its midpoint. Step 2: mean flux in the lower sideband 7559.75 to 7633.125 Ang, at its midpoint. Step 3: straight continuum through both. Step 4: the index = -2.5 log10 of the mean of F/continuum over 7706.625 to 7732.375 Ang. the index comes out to 0.020 mag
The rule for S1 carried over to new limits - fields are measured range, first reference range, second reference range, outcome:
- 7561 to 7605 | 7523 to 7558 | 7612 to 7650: 0.6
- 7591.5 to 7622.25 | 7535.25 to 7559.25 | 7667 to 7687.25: 0.2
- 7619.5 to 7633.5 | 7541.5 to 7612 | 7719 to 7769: 0.3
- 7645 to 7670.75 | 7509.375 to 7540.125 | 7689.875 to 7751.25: 0.3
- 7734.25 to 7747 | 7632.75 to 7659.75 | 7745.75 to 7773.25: -0.1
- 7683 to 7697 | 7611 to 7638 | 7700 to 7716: -0.1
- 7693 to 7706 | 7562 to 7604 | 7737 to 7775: 0.1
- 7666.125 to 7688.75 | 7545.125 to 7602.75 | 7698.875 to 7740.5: 0.2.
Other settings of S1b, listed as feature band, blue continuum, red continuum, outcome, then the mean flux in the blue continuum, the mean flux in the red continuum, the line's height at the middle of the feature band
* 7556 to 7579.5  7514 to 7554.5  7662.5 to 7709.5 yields 0.03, 38.2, 35.5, 37.6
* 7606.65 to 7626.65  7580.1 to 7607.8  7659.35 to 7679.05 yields 0.01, 36.9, 35.2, 36.4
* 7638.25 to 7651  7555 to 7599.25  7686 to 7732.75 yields -0.01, 36.7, 35.3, 36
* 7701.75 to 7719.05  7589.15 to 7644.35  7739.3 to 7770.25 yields 0.02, 36.4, 35.6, 35.8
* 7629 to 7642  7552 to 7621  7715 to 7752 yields 0.01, 36.8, 35.5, 36.3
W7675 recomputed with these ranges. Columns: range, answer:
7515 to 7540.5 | 38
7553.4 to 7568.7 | 36.9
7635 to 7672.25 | 35.8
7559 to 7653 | 36.5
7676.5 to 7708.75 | 35.7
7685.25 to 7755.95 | 35.5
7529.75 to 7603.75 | 37.3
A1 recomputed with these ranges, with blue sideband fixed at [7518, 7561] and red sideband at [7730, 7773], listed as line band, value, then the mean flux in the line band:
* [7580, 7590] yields 0.3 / 36.6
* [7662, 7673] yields 0.5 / 35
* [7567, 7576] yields 0.4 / 36.3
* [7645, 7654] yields 0.1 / 36.6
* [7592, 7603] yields 0.1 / 37.2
